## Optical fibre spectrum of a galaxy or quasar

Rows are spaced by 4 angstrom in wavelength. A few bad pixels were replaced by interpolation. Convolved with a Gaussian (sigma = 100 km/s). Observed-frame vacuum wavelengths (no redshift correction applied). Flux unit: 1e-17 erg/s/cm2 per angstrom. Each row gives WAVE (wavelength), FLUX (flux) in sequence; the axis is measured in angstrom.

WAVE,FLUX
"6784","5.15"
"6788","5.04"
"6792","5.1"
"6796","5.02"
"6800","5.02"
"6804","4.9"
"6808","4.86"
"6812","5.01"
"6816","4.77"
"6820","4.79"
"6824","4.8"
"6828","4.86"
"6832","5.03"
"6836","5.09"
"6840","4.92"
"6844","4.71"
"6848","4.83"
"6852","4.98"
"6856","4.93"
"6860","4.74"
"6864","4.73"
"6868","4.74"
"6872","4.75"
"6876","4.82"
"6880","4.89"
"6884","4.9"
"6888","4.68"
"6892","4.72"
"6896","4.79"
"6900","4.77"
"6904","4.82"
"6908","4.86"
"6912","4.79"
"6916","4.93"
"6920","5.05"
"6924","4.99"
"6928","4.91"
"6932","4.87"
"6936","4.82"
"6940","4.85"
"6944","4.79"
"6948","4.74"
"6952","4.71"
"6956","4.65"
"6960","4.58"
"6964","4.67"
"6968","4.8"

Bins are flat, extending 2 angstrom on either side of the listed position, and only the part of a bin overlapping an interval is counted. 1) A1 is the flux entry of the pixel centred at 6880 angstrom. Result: 4.89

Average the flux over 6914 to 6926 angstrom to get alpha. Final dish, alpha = 4.99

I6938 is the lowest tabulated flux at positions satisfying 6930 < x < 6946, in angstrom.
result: 4.79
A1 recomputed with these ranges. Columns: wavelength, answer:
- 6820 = 4.79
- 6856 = 4.93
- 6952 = 4.71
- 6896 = 4.79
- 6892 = 4.72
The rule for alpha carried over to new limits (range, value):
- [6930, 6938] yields 4.85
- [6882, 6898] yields 4.77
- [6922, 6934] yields 4.92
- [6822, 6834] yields 4.9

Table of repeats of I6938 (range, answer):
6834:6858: 4.71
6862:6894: 4.68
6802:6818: 4.77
